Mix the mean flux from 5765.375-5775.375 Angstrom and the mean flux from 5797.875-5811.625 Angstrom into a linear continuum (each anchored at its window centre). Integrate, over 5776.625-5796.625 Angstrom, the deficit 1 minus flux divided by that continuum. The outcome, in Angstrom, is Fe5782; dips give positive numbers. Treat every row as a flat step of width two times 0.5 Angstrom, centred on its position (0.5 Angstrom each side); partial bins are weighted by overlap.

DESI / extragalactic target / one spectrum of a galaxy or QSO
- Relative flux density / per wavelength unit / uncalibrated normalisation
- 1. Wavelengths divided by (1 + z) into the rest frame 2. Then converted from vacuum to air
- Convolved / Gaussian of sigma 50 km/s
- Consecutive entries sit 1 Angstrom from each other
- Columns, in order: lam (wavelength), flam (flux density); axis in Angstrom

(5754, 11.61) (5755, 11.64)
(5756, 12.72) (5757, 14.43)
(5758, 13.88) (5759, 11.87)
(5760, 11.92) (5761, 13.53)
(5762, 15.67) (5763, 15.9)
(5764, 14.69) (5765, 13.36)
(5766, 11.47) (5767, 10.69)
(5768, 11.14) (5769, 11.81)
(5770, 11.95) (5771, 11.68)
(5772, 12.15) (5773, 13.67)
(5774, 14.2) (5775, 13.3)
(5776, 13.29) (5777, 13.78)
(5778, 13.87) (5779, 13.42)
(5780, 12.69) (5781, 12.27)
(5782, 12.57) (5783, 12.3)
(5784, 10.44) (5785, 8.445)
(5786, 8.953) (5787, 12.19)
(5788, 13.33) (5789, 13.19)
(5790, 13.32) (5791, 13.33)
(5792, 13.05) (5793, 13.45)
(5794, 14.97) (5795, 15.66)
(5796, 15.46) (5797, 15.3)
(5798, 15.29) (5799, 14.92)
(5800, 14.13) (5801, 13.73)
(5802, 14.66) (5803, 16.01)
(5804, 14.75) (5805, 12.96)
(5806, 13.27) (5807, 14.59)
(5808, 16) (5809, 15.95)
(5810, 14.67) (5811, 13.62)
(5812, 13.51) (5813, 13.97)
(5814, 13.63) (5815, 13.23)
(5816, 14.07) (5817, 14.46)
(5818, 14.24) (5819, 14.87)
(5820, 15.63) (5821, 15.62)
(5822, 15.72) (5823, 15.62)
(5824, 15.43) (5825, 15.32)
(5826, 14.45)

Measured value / 0.7 Angstrom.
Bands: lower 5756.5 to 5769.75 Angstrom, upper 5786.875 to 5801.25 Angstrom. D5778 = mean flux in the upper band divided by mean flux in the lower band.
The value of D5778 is 1.1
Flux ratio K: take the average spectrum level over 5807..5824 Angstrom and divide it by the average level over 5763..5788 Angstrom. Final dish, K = 1.19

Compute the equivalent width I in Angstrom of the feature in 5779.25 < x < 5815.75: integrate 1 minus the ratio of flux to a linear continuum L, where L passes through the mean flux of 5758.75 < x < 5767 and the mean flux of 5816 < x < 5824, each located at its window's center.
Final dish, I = 2.2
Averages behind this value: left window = 13.4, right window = 15.1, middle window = 13.6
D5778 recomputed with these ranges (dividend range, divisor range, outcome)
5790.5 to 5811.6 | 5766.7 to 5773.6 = 1.22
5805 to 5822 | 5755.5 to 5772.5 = 1.12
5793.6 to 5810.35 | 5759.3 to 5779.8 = 1.14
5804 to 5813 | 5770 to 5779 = 1.09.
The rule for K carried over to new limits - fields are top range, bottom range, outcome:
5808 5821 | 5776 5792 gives 1.17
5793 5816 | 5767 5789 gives 1.19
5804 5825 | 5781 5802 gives 1.10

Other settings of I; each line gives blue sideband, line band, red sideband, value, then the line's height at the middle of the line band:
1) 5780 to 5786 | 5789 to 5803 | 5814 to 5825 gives -2.2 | 12.5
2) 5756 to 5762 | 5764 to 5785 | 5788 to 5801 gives 1.9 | 13.7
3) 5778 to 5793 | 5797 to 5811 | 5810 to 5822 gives -1.2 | 13.5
